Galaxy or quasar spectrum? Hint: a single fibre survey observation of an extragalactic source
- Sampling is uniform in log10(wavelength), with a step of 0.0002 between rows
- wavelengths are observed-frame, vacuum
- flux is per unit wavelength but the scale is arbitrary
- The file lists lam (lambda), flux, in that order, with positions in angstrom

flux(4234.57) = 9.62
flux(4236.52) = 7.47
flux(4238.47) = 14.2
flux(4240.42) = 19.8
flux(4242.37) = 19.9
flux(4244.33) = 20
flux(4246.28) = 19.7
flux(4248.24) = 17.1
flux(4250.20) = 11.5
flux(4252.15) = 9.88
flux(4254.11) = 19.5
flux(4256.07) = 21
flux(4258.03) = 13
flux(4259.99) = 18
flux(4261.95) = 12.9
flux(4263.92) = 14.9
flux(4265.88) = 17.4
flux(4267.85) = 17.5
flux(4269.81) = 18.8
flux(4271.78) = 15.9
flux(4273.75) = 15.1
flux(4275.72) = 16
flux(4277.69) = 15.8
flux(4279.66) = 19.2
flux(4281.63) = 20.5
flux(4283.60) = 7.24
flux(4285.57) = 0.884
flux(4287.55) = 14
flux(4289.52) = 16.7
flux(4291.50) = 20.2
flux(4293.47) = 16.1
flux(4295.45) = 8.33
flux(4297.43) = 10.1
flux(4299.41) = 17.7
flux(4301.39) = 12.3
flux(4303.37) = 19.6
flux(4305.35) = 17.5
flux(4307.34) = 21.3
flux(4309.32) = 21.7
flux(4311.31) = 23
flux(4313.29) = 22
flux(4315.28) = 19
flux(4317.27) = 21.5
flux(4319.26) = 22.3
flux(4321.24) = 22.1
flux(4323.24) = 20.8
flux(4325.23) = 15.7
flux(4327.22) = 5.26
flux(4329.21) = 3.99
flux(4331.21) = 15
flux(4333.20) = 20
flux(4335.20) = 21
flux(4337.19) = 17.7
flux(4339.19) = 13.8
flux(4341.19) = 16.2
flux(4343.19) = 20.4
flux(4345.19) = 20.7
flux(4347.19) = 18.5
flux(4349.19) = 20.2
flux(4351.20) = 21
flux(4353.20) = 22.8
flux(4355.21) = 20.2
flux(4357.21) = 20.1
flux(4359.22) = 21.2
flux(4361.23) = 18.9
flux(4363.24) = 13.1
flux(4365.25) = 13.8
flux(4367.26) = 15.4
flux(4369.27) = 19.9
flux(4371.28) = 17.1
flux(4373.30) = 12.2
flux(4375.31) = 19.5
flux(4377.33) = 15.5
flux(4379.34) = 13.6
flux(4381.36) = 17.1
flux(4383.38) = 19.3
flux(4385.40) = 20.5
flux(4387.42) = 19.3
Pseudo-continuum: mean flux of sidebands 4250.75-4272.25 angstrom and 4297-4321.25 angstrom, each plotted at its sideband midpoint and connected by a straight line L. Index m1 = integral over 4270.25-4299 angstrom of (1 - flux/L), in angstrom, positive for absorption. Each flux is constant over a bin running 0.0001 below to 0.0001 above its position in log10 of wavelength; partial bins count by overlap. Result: 5.7 angstrom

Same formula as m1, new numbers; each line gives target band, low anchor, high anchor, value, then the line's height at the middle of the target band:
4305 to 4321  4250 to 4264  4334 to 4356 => -3.0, 17.9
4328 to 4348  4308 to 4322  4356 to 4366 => 3.0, 19.6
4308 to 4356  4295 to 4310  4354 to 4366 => -3.9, 17.2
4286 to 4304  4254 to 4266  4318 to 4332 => 1.4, 15.7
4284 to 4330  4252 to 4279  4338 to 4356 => 4.5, 17.8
